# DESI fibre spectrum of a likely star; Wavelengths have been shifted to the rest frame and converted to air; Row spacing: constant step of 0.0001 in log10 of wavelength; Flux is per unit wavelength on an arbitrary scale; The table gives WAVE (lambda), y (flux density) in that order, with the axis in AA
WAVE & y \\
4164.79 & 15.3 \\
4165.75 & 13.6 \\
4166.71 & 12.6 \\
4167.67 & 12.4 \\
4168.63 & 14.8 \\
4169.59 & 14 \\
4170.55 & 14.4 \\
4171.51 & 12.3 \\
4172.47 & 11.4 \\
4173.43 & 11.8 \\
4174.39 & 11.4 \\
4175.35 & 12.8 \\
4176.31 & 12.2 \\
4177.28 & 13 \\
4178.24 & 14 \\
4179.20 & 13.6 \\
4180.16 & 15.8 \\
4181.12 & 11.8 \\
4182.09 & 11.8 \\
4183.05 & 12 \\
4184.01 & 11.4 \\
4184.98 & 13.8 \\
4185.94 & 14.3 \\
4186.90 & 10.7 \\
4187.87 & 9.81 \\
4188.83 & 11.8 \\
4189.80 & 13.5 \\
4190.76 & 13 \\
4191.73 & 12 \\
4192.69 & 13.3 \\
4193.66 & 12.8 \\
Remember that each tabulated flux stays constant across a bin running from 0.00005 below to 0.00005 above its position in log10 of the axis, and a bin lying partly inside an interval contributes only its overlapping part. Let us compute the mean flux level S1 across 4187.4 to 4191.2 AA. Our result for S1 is 12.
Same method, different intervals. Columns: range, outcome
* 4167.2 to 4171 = 13.9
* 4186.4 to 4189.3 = 10.8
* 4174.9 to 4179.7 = 13.1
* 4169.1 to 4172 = 13.6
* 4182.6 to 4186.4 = 12.9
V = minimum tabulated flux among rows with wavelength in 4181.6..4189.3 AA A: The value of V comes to 9.81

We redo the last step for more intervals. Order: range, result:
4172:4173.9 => 11.4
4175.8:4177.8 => 12.2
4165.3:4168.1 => 12.4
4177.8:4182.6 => 11.8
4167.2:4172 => 12.3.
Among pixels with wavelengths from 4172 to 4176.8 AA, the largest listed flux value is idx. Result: 12.8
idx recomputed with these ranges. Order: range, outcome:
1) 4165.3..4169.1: 14.8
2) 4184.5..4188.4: 14.3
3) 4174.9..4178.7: 14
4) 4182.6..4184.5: 12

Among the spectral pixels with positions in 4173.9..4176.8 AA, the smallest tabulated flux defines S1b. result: 11.4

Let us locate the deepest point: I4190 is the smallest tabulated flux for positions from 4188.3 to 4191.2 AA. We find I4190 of 11.8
